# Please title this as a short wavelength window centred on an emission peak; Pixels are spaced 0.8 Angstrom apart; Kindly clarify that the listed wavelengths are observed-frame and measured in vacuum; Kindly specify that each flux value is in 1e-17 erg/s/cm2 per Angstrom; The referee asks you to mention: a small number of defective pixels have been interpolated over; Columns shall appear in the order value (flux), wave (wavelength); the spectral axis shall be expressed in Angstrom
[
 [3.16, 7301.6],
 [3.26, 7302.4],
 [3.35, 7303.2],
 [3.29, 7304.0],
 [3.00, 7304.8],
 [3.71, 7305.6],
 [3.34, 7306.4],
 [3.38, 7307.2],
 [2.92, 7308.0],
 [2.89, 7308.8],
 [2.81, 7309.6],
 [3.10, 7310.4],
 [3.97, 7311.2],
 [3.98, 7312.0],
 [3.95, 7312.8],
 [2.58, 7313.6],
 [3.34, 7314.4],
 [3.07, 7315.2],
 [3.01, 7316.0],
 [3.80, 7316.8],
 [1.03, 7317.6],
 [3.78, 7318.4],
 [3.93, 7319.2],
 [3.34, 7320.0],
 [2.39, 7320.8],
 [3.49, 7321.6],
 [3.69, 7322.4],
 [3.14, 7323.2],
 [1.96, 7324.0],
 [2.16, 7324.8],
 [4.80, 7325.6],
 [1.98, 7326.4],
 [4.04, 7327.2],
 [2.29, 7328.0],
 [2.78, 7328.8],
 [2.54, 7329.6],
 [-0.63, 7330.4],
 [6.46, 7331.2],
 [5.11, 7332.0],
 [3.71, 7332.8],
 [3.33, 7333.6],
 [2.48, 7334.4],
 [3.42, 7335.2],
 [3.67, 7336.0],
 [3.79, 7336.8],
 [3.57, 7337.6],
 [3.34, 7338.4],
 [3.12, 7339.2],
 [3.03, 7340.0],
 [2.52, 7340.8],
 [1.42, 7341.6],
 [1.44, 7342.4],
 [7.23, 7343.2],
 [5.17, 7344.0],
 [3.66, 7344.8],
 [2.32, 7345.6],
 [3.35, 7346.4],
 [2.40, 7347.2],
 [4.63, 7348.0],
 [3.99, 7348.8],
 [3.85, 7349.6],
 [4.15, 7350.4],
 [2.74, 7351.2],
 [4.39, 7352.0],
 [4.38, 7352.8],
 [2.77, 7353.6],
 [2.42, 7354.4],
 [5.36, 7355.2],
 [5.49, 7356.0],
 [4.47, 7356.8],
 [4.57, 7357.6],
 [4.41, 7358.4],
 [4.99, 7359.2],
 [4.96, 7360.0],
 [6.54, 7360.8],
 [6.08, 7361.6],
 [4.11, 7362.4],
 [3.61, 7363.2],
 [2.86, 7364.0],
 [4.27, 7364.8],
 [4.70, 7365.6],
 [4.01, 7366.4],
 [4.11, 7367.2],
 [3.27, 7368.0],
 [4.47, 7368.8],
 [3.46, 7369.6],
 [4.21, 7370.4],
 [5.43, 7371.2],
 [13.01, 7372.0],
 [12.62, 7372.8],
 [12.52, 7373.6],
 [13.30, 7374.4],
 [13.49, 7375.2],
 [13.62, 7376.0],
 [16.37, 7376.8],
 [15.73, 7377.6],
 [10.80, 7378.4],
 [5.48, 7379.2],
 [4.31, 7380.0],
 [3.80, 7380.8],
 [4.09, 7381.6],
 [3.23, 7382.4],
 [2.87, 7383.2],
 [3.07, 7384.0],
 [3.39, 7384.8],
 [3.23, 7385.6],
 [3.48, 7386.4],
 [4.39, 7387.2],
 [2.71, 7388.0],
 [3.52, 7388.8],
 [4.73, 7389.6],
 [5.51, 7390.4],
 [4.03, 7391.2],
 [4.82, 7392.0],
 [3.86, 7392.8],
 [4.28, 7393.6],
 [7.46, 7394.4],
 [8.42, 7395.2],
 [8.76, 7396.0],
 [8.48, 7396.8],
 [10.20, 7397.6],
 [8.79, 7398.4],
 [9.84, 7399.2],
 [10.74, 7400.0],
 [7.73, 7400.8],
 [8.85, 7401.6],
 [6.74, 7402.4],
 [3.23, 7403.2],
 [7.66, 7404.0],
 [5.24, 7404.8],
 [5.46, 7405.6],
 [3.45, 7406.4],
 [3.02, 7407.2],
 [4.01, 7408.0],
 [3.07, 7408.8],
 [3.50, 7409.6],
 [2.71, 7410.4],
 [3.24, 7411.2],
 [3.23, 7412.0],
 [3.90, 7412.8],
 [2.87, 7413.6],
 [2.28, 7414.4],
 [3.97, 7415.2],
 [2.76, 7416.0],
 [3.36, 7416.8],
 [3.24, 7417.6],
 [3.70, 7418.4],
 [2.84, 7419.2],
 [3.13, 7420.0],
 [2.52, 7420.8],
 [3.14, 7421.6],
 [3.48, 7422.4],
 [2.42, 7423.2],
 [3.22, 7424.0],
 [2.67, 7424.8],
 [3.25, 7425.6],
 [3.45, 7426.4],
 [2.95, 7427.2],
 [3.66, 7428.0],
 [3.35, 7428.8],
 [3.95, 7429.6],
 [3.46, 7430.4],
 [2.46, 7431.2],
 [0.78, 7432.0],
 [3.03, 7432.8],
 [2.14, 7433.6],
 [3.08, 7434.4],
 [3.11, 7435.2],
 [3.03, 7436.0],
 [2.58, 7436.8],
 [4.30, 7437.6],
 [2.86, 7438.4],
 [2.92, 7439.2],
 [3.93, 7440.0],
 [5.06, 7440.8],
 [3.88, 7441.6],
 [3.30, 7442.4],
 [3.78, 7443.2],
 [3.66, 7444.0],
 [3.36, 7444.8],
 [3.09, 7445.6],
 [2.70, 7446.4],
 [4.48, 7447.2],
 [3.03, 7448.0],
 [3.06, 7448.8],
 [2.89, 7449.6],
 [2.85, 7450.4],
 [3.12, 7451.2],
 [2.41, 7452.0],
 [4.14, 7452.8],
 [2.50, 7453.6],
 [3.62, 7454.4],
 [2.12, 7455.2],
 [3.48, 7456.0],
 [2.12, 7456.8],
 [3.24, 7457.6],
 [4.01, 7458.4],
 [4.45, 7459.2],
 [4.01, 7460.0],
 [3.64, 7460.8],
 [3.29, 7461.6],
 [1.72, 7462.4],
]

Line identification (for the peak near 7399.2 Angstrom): [N II] 6583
